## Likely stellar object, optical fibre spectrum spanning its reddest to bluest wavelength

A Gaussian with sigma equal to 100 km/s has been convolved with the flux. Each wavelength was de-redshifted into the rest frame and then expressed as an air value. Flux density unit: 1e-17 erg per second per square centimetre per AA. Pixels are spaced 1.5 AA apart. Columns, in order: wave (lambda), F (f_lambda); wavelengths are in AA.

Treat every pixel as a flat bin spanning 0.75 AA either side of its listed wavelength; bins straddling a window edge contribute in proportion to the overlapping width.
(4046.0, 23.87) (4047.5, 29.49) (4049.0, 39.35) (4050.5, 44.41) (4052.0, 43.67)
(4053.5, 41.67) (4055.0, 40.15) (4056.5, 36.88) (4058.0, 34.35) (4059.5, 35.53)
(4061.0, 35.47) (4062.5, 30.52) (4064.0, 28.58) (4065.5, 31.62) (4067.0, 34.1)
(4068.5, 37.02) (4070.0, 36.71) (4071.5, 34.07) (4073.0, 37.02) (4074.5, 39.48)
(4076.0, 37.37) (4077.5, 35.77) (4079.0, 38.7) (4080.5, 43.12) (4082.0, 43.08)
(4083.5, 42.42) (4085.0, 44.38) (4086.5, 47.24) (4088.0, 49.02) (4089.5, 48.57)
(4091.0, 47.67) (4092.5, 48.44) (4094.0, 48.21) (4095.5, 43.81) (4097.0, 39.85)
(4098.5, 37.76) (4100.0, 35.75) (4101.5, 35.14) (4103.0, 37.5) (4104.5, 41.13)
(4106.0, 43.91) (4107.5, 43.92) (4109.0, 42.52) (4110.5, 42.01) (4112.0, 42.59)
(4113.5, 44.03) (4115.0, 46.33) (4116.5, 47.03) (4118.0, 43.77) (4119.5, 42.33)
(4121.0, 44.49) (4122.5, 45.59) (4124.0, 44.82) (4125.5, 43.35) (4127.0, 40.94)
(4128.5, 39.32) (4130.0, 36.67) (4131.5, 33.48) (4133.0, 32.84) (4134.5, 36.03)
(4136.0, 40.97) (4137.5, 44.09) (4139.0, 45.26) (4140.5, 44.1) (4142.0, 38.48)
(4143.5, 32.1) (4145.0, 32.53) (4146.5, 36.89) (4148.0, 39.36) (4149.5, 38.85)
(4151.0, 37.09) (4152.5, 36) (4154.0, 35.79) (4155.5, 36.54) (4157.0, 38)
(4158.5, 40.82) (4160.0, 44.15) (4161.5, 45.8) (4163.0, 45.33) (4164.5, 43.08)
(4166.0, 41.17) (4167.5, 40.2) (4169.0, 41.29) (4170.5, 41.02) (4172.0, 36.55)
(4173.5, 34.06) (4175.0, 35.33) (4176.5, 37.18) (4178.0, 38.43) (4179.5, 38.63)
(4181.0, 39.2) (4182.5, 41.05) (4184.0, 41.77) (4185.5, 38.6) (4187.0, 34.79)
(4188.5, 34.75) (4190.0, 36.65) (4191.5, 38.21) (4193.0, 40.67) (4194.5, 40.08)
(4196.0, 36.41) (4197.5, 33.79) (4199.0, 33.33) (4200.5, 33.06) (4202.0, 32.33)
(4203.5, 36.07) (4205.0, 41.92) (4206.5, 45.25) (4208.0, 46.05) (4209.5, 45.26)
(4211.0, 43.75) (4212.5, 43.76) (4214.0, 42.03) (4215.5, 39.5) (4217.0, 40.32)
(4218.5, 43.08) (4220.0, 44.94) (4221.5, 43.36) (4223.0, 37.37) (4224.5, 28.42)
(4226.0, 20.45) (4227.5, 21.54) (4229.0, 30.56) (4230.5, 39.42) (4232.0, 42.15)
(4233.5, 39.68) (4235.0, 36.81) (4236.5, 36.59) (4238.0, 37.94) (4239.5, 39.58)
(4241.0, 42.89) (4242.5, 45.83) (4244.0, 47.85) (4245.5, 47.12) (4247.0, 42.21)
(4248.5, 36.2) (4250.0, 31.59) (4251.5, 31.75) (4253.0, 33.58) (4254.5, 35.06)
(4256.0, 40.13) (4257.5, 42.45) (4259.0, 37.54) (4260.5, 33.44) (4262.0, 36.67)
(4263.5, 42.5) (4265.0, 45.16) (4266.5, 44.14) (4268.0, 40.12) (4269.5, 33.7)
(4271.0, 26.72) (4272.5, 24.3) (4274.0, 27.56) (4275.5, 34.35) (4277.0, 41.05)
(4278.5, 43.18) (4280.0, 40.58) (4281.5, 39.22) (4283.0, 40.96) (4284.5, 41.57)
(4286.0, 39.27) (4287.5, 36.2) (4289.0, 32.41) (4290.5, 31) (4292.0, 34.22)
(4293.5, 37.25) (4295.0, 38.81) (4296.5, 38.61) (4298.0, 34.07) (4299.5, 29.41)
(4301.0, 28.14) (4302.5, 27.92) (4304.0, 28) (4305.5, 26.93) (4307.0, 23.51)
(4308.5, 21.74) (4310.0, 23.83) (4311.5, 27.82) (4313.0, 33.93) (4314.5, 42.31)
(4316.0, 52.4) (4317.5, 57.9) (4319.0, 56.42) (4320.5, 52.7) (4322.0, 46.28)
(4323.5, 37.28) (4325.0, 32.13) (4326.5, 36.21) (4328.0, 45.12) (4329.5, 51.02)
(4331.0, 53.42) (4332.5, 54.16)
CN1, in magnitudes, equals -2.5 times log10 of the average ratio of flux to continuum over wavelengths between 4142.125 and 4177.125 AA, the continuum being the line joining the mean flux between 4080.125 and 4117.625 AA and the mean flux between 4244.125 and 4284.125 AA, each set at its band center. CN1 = 0.07 mag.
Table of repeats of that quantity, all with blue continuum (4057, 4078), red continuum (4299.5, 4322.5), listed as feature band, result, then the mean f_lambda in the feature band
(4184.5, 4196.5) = -0.06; 37.6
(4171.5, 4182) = -0.05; 37.2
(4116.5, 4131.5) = -0.20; 42.2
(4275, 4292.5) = -0.05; 37.9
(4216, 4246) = -0.07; 38.2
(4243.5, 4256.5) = -0.07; 38.2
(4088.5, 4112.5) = -0.21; 42.5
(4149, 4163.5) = -0.13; 39.8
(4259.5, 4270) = -0.10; 39.5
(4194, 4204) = 0.02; 34.9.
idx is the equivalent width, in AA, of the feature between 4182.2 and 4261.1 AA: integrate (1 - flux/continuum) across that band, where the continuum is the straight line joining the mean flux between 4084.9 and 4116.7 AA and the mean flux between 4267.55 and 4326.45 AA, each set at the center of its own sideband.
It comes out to 1.1 AA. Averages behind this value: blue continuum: 43.4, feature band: 38.3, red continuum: 36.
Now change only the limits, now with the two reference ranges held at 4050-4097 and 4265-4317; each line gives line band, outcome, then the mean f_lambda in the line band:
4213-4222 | -1.4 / 42.2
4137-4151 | -0.2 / 38.9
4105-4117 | -1.5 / 43.9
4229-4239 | -0.6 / 38.2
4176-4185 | -0.5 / 39.4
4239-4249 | -2.1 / 43.4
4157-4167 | -1.4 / 42.9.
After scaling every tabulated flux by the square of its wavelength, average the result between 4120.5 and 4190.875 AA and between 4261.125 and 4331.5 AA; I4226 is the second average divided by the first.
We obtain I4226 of 1.02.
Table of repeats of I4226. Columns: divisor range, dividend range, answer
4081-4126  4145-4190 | 0.92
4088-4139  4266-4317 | 0.89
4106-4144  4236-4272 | 0.99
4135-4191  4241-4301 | 1.01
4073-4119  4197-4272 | 0.96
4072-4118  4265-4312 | 0.87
